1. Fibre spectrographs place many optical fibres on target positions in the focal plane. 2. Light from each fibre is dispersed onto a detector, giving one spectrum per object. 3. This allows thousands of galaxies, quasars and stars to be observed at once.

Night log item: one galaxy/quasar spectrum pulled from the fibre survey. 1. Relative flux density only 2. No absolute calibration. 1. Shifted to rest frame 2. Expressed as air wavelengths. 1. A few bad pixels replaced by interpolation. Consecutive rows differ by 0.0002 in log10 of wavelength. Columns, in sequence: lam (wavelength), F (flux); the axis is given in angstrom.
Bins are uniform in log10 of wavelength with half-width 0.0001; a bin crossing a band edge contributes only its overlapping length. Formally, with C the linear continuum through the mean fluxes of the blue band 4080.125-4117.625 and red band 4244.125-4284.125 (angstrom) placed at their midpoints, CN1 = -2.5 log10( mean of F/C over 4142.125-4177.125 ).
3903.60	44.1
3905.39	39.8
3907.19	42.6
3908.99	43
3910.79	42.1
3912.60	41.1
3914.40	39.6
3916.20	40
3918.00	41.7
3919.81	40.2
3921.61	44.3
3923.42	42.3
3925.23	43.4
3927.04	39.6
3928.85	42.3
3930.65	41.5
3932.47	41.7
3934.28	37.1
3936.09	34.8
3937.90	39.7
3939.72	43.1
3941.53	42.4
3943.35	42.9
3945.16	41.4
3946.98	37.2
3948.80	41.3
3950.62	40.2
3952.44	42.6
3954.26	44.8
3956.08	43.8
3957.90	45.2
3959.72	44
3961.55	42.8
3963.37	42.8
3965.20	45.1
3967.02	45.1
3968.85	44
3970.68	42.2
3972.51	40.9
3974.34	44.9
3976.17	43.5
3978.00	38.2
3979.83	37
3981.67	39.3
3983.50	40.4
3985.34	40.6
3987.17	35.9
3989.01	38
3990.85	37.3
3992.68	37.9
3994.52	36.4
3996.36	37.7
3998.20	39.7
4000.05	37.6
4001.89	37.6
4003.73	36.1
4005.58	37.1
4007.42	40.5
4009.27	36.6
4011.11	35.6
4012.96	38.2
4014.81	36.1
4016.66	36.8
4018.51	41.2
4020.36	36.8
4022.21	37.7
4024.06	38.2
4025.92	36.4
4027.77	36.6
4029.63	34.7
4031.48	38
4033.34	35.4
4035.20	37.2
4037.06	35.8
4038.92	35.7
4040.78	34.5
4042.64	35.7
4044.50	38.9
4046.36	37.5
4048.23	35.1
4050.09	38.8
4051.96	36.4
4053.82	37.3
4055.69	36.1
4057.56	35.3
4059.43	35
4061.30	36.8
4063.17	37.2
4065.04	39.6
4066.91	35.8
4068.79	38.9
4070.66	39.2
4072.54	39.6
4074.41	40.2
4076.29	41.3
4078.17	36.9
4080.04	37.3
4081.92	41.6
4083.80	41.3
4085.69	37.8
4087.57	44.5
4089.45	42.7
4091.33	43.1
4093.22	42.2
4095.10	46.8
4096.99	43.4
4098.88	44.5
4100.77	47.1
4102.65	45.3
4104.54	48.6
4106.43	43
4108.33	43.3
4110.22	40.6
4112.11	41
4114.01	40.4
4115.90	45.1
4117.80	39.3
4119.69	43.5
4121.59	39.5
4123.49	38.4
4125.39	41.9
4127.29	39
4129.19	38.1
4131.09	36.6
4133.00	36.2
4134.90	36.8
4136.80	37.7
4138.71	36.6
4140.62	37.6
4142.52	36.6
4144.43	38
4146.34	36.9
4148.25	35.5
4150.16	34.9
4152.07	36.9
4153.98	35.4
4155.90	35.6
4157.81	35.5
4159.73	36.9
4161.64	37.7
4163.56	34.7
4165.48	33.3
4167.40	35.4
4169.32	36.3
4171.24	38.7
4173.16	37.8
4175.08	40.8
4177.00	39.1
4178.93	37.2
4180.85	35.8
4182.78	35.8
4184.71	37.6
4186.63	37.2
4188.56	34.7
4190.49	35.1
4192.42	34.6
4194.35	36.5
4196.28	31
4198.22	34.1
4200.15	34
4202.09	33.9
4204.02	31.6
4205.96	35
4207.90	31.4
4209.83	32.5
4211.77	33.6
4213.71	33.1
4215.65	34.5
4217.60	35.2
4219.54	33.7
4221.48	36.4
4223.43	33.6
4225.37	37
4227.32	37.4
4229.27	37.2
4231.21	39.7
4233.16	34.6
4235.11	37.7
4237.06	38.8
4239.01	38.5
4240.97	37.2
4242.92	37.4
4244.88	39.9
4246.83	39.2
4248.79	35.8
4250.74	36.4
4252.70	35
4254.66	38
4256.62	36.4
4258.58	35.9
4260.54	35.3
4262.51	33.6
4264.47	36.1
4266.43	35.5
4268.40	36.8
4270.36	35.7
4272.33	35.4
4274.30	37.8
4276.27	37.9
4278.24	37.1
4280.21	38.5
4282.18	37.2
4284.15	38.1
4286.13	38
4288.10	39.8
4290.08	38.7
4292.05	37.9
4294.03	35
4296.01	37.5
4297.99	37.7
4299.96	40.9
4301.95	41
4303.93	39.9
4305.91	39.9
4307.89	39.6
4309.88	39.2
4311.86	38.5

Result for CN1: 0.12 mag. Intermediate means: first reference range 43.1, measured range 36.6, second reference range 36.7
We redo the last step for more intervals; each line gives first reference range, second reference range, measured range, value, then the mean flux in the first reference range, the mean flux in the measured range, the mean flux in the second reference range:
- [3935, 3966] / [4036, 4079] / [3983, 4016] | 0.060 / 42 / 37.7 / 37.3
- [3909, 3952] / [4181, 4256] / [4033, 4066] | 0.062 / 40.9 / 36.6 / 35.7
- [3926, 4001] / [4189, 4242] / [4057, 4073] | 0.030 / 40.8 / 37.5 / 35.1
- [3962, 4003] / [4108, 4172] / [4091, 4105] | -0.173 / 40.1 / 45.1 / 37.9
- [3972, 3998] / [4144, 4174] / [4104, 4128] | -0.133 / 39.1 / 41.7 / 36.2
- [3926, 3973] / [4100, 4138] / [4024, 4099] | 0.077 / 41.9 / 38.5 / 41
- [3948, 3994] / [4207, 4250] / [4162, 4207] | 0.041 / 41.5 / 35.7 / 36.1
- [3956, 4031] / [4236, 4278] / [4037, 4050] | 0.072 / 39.4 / 36.4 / 36.8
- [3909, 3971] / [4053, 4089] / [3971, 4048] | 0.064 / 41.8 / 37.8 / 38.6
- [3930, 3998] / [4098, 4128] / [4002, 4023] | 0.107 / 40.9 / 37.5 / 42.6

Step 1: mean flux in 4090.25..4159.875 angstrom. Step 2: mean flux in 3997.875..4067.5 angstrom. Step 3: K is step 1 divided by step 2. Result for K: 1.08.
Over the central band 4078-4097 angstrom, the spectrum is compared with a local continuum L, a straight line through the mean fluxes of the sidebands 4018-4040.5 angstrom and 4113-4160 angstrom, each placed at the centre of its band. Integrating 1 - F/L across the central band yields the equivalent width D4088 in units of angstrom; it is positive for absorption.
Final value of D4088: -2.2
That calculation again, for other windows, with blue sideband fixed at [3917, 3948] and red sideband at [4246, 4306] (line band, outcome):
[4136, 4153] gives 0.86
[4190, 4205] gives 1.70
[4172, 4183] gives 0.13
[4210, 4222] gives 1.18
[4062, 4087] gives 0.24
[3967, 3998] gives 0.46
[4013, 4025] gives 0.65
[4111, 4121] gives -0.71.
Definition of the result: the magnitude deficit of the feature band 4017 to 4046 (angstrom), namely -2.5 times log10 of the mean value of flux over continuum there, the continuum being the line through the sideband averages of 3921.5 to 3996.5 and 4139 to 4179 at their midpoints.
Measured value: 0.07 mag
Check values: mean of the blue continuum 41.1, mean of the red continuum 36.7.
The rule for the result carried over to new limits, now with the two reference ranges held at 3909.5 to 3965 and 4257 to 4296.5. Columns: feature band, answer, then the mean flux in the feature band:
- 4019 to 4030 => 0.09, 37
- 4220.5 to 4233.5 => 0.03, 36.7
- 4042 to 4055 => 0.08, 37.1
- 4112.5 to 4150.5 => 0.01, 38.5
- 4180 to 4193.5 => 0.07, 35.8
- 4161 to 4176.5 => 0.04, 36.9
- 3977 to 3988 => 0.06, 38.6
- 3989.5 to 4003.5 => 0.09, 37.7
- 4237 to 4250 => -0.02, 38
